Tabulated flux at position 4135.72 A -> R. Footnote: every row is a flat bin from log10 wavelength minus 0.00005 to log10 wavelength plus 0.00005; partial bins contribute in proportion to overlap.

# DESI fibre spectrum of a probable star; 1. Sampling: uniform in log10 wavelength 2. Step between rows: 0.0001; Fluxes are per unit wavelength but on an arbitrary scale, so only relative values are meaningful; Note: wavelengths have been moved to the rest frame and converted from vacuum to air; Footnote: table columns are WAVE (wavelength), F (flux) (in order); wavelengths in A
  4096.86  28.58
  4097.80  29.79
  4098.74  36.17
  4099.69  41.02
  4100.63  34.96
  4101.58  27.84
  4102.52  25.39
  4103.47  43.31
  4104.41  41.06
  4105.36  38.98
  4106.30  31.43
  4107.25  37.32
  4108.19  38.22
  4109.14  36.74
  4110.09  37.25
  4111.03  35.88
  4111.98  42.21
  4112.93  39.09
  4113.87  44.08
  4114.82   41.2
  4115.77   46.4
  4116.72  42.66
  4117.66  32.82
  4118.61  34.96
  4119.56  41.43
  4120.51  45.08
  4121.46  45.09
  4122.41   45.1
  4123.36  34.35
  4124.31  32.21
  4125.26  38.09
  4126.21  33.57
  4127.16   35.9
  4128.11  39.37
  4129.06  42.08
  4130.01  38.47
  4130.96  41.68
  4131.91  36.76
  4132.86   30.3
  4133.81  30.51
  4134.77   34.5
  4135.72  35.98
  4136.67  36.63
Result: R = 35.98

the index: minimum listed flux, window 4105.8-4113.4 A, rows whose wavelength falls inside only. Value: 31.43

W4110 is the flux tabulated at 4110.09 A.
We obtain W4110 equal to 37.25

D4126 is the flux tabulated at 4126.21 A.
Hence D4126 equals 33.57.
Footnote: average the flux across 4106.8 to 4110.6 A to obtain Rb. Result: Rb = 37.4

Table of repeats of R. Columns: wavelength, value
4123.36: 34.35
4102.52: 25.39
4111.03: 35.88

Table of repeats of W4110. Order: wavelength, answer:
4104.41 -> 41.06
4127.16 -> 35.9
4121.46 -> 45.09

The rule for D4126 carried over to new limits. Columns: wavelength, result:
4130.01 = 38.47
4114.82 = 41.2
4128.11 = 39.37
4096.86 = 28.58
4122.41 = 45.1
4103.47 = 43.31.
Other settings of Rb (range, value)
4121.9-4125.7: 37.5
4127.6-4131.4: 40.4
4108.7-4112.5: 38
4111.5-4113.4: 40.6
